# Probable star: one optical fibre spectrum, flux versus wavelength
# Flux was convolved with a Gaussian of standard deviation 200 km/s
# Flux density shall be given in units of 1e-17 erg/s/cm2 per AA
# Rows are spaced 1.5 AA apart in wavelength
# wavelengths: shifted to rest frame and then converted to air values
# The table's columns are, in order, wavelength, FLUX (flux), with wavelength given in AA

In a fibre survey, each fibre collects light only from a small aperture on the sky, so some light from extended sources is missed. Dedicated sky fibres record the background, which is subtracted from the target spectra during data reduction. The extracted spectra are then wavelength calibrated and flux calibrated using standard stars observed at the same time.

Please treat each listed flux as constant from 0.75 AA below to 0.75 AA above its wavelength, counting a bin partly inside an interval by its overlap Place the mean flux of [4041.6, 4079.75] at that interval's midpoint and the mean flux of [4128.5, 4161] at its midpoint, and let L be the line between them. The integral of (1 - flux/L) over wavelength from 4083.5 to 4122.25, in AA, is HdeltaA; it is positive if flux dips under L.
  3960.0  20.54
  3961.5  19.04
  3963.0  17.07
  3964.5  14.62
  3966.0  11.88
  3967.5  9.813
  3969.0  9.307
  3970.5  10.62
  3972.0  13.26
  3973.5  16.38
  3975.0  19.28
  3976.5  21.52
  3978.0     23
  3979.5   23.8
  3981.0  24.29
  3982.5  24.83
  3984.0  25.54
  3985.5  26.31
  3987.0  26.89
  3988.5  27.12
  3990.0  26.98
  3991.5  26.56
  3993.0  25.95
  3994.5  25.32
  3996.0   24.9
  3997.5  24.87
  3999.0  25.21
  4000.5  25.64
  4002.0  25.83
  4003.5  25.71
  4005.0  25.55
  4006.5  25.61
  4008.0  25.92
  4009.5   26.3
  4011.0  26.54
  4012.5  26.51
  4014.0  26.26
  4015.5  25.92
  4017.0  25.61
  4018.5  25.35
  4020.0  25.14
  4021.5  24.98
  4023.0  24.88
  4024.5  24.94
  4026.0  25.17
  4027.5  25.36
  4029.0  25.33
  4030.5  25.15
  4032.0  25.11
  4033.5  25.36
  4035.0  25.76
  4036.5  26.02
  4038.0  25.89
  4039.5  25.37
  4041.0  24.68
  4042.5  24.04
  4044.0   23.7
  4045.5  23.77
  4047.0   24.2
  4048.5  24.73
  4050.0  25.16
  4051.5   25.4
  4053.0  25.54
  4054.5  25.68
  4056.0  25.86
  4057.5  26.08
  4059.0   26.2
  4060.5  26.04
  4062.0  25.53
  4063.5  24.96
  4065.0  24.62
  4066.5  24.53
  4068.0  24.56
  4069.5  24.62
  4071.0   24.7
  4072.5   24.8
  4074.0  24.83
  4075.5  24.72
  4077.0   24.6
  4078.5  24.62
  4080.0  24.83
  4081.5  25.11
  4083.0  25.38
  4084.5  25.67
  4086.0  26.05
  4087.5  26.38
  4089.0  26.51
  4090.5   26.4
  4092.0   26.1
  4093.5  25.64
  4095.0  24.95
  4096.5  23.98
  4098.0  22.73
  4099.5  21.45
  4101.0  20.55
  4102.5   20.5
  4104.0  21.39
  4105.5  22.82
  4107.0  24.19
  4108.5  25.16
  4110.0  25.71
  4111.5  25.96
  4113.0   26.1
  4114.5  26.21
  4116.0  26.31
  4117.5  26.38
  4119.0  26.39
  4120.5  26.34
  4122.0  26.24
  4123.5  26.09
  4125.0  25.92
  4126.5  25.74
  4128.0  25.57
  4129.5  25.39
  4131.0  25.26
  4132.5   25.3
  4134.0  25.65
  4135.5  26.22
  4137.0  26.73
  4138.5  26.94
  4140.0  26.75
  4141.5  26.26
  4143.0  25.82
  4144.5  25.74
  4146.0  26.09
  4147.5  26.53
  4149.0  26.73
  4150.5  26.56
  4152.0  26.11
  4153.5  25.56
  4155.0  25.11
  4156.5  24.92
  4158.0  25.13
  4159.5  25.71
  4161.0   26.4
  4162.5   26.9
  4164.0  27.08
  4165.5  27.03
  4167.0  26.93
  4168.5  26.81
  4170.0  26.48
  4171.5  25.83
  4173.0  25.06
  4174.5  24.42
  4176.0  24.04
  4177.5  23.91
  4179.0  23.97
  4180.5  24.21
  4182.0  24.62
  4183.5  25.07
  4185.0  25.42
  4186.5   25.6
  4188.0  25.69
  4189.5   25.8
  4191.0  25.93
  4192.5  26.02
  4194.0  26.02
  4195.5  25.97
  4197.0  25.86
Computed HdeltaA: 0.9 AA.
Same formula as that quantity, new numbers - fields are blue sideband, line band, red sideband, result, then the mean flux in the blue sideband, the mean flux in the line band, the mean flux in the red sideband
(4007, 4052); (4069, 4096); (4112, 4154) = 0.4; 25.3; 25.3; 26.1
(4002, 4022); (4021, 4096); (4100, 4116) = -0.9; 25.8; 25.2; 23.9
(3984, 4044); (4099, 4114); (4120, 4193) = 1.3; 25.6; 23.5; 25.8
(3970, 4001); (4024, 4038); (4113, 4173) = -0.7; 23.3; 25.4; 26.1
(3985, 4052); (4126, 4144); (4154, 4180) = -0.3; 25.5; 26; 25.6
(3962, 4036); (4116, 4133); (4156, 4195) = -0.7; 23.2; 25.9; 25.6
